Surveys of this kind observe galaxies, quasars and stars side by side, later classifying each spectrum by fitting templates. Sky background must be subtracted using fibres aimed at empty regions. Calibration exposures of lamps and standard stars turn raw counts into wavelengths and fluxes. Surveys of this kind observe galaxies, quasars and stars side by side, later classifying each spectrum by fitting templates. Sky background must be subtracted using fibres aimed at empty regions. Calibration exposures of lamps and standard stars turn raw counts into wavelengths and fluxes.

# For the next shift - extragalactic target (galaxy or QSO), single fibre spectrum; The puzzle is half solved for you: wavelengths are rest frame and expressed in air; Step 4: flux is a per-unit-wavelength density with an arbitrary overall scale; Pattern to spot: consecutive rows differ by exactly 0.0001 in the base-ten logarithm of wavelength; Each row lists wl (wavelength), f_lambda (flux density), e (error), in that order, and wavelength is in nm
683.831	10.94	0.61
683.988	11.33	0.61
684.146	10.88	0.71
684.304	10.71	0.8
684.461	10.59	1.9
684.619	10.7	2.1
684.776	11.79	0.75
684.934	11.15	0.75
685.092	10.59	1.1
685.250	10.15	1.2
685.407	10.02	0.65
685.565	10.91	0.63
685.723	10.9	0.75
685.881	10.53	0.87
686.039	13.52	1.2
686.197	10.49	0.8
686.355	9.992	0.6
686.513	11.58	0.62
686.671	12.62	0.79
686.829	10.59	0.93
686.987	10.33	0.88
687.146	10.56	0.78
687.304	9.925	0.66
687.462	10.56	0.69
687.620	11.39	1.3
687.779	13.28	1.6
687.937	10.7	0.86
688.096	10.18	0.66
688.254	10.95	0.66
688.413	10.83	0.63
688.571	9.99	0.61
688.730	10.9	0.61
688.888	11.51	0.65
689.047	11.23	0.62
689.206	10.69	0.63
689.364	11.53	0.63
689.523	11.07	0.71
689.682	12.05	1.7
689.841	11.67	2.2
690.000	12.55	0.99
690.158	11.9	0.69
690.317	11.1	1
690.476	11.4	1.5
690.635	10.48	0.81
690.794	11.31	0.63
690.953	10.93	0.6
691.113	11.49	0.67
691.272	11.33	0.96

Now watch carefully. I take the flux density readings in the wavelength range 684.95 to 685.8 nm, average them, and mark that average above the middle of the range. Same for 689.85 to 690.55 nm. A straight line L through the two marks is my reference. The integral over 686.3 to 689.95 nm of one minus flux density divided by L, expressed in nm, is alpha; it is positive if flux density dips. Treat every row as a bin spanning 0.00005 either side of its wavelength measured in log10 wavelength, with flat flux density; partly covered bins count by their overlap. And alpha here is 0.05 nm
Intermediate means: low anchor 10.6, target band 11.1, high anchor 11.7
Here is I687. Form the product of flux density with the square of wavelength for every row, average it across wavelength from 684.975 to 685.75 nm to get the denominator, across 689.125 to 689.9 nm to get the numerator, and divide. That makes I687 1.10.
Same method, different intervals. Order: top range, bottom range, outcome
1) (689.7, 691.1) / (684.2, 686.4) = 1.07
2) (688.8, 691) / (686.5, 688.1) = 1.04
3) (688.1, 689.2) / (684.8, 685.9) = 1.03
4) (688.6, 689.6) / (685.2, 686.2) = 1.02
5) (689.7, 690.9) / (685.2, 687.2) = 1.06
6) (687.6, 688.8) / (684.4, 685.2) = 1.02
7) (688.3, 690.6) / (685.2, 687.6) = 1.05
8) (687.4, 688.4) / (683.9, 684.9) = 1.02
